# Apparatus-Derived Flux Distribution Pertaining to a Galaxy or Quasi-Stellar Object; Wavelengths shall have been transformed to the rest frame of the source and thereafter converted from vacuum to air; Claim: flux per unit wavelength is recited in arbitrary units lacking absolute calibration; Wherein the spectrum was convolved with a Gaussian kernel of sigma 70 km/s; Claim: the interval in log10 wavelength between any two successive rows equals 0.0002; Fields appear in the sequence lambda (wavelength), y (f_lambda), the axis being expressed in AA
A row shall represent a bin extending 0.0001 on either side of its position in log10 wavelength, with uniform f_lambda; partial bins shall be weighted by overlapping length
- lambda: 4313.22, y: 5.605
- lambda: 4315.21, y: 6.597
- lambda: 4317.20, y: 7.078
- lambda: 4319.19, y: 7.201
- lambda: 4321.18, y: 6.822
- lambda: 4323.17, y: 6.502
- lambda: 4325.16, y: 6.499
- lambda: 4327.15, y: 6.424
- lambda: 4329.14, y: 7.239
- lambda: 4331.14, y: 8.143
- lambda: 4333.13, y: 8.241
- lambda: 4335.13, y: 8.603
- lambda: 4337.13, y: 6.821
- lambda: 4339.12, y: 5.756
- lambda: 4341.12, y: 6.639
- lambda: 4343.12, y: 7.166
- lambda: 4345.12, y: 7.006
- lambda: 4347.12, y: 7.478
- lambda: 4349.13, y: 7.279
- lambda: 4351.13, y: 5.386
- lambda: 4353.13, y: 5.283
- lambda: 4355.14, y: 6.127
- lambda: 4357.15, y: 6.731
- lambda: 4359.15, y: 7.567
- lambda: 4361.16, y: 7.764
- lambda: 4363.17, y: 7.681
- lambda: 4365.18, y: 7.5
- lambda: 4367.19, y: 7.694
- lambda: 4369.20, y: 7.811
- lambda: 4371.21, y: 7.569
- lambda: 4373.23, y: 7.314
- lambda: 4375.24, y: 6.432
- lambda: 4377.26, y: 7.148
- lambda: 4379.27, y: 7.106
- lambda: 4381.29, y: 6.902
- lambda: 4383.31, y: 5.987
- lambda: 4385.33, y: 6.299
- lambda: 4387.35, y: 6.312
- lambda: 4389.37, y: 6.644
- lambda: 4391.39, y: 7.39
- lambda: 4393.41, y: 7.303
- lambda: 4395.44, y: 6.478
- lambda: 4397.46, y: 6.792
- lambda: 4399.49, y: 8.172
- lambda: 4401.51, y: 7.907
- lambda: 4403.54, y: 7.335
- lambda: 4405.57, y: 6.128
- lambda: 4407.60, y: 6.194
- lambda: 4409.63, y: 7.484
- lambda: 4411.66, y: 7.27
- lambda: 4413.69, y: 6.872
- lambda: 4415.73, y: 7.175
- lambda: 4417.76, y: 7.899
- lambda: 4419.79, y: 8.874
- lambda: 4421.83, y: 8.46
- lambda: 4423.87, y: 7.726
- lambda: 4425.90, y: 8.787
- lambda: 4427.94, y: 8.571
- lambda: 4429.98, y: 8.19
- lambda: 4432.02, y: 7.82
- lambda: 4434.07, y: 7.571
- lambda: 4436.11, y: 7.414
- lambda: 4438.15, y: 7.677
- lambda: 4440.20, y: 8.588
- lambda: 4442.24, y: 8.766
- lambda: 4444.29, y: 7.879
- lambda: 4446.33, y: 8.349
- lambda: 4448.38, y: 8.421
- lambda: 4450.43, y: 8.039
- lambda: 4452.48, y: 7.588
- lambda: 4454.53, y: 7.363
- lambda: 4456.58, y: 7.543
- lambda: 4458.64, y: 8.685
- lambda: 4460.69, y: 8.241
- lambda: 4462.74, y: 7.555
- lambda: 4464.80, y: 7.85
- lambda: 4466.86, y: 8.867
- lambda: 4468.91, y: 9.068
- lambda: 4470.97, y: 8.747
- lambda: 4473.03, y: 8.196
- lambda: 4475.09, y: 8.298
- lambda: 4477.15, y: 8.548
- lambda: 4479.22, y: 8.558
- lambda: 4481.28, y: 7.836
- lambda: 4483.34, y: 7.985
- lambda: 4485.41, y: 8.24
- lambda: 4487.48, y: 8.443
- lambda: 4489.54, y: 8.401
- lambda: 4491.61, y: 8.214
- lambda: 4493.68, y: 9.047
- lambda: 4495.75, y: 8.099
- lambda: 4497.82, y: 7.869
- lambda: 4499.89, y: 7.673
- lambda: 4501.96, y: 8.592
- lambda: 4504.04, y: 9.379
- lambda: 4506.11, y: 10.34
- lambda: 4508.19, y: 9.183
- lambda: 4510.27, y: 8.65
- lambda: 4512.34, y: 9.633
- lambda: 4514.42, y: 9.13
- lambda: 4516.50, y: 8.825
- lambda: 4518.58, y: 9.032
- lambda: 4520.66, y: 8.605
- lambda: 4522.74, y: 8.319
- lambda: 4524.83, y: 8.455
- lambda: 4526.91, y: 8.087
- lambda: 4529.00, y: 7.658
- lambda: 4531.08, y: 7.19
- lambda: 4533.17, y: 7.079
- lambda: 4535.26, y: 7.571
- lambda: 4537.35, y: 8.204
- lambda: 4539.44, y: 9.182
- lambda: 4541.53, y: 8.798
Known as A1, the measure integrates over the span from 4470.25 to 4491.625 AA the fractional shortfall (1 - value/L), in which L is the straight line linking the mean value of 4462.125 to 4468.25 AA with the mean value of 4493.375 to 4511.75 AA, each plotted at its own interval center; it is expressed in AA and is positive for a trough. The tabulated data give 0.3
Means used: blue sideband 8.19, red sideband 8.77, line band 8.31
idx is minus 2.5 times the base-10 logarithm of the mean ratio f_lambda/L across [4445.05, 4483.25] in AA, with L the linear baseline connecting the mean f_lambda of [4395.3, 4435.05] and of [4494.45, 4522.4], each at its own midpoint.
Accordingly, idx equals 0.01 mag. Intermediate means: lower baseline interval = 7.61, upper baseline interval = 8.84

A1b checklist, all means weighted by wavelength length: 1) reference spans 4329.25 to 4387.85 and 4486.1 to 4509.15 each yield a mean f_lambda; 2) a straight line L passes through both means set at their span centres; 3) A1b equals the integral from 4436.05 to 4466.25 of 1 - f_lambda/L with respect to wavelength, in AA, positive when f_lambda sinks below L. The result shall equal 0.3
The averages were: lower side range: 7.03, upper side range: 8.65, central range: 8.03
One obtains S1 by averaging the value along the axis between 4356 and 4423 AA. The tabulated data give 7.22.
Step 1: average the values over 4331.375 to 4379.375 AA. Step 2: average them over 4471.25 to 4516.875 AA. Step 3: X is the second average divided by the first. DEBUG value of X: 1.2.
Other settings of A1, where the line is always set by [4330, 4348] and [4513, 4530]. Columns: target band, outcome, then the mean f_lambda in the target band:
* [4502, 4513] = -1.2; 9.35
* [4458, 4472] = -0.5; 8.43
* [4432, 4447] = 0.0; 8.01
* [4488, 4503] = 0.2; 8.28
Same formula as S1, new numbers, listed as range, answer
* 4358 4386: 7.21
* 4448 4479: 8.2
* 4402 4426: 7.48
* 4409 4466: 7.96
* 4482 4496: 8.35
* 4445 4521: 8.46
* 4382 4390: 6.32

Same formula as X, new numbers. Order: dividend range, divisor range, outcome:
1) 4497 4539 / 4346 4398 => 1.23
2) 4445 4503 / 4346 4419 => 1.17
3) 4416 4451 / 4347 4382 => 1.16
